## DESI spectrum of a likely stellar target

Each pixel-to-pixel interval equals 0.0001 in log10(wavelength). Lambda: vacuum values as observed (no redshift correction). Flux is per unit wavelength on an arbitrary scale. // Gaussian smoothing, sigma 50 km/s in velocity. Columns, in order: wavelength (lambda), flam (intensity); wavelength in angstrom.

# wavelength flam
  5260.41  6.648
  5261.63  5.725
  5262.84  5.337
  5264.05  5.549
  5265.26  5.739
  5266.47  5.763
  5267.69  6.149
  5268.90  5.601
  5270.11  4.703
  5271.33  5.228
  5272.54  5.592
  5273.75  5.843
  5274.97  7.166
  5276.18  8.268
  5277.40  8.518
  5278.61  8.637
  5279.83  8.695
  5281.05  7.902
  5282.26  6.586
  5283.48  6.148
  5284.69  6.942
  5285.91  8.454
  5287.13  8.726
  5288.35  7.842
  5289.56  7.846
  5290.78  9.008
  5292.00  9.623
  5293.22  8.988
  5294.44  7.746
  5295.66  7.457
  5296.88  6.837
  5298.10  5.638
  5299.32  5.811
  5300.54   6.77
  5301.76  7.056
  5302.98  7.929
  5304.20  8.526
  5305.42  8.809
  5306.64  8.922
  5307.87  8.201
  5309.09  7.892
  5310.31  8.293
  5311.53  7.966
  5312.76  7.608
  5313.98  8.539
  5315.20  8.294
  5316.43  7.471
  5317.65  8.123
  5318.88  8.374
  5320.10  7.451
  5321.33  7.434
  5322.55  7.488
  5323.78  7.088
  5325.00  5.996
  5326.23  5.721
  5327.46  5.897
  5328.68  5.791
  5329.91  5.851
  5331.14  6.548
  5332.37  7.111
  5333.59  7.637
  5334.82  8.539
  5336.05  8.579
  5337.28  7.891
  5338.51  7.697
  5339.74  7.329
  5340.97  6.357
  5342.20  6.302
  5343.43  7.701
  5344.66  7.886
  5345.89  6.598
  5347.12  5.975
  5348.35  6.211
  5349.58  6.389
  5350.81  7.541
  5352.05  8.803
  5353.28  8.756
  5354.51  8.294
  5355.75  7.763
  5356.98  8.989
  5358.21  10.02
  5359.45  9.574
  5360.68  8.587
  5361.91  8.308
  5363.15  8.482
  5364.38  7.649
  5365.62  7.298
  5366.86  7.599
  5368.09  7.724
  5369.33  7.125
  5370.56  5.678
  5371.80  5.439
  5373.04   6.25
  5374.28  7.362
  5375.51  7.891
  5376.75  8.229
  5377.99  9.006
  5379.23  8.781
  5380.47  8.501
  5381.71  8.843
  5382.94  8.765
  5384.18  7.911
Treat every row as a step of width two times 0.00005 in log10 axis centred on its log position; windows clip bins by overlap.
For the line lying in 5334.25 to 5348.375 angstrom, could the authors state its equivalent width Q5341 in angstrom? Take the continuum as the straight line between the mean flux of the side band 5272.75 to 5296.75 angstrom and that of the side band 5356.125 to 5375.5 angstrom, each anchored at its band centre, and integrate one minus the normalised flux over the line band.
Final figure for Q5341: 0.9 angstrom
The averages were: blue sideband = 7.85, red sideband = 7.75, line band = 7.29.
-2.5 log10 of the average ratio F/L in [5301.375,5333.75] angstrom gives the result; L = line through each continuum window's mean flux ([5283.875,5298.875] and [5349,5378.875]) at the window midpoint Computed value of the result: 0.06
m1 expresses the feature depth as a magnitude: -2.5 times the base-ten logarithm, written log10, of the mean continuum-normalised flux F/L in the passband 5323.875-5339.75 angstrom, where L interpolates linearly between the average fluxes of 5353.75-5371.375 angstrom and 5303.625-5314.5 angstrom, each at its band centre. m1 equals 0.18 mag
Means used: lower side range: 8.3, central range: 6.96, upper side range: 8.05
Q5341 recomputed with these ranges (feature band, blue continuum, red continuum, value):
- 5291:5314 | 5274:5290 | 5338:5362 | -0.2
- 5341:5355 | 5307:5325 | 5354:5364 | 2.0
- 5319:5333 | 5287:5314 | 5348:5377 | 2.1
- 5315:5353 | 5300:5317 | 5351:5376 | 3.8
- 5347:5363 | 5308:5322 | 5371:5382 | -0.7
